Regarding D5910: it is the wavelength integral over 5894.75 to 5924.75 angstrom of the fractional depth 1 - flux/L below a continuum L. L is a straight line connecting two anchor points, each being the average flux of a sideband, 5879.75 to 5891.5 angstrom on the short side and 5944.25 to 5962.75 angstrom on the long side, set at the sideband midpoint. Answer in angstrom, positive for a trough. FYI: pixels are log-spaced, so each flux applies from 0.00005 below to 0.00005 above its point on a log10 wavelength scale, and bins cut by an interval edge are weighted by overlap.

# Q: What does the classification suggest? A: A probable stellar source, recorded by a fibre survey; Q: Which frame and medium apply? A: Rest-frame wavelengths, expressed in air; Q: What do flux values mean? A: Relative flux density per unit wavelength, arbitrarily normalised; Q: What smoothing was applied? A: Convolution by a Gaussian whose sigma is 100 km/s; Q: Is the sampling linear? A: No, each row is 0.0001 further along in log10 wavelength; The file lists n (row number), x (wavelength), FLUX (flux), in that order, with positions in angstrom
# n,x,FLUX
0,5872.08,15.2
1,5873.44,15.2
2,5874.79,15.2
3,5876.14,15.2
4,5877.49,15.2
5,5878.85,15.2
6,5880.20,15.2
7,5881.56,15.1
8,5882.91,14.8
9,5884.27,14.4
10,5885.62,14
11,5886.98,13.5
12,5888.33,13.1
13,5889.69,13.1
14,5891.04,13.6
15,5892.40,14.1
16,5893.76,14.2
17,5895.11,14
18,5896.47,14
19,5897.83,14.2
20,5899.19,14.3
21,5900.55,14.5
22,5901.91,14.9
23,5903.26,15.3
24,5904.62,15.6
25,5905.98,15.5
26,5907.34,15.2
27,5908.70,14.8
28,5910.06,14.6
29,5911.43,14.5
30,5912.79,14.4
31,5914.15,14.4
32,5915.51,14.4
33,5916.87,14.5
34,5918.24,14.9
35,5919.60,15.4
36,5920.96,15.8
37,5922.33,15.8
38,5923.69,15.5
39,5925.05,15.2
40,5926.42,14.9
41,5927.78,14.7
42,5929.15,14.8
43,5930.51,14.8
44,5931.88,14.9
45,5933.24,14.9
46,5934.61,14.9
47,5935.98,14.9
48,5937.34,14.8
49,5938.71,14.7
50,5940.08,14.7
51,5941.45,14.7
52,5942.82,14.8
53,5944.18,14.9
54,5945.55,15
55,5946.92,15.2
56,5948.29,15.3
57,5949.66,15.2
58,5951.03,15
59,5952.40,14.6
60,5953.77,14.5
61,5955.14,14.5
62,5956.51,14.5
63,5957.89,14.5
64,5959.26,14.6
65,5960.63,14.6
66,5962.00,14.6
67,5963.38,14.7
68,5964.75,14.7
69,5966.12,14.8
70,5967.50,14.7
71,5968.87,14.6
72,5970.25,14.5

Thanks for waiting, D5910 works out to -1.1 angstrom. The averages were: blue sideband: 14.1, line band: 14.9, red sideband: 14.8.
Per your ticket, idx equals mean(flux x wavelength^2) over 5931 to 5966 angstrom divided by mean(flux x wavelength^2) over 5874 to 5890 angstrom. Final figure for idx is 1.04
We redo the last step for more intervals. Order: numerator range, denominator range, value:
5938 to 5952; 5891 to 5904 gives 1.06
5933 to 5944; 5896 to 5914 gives 1.01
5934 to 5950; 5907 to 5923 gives 1.01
